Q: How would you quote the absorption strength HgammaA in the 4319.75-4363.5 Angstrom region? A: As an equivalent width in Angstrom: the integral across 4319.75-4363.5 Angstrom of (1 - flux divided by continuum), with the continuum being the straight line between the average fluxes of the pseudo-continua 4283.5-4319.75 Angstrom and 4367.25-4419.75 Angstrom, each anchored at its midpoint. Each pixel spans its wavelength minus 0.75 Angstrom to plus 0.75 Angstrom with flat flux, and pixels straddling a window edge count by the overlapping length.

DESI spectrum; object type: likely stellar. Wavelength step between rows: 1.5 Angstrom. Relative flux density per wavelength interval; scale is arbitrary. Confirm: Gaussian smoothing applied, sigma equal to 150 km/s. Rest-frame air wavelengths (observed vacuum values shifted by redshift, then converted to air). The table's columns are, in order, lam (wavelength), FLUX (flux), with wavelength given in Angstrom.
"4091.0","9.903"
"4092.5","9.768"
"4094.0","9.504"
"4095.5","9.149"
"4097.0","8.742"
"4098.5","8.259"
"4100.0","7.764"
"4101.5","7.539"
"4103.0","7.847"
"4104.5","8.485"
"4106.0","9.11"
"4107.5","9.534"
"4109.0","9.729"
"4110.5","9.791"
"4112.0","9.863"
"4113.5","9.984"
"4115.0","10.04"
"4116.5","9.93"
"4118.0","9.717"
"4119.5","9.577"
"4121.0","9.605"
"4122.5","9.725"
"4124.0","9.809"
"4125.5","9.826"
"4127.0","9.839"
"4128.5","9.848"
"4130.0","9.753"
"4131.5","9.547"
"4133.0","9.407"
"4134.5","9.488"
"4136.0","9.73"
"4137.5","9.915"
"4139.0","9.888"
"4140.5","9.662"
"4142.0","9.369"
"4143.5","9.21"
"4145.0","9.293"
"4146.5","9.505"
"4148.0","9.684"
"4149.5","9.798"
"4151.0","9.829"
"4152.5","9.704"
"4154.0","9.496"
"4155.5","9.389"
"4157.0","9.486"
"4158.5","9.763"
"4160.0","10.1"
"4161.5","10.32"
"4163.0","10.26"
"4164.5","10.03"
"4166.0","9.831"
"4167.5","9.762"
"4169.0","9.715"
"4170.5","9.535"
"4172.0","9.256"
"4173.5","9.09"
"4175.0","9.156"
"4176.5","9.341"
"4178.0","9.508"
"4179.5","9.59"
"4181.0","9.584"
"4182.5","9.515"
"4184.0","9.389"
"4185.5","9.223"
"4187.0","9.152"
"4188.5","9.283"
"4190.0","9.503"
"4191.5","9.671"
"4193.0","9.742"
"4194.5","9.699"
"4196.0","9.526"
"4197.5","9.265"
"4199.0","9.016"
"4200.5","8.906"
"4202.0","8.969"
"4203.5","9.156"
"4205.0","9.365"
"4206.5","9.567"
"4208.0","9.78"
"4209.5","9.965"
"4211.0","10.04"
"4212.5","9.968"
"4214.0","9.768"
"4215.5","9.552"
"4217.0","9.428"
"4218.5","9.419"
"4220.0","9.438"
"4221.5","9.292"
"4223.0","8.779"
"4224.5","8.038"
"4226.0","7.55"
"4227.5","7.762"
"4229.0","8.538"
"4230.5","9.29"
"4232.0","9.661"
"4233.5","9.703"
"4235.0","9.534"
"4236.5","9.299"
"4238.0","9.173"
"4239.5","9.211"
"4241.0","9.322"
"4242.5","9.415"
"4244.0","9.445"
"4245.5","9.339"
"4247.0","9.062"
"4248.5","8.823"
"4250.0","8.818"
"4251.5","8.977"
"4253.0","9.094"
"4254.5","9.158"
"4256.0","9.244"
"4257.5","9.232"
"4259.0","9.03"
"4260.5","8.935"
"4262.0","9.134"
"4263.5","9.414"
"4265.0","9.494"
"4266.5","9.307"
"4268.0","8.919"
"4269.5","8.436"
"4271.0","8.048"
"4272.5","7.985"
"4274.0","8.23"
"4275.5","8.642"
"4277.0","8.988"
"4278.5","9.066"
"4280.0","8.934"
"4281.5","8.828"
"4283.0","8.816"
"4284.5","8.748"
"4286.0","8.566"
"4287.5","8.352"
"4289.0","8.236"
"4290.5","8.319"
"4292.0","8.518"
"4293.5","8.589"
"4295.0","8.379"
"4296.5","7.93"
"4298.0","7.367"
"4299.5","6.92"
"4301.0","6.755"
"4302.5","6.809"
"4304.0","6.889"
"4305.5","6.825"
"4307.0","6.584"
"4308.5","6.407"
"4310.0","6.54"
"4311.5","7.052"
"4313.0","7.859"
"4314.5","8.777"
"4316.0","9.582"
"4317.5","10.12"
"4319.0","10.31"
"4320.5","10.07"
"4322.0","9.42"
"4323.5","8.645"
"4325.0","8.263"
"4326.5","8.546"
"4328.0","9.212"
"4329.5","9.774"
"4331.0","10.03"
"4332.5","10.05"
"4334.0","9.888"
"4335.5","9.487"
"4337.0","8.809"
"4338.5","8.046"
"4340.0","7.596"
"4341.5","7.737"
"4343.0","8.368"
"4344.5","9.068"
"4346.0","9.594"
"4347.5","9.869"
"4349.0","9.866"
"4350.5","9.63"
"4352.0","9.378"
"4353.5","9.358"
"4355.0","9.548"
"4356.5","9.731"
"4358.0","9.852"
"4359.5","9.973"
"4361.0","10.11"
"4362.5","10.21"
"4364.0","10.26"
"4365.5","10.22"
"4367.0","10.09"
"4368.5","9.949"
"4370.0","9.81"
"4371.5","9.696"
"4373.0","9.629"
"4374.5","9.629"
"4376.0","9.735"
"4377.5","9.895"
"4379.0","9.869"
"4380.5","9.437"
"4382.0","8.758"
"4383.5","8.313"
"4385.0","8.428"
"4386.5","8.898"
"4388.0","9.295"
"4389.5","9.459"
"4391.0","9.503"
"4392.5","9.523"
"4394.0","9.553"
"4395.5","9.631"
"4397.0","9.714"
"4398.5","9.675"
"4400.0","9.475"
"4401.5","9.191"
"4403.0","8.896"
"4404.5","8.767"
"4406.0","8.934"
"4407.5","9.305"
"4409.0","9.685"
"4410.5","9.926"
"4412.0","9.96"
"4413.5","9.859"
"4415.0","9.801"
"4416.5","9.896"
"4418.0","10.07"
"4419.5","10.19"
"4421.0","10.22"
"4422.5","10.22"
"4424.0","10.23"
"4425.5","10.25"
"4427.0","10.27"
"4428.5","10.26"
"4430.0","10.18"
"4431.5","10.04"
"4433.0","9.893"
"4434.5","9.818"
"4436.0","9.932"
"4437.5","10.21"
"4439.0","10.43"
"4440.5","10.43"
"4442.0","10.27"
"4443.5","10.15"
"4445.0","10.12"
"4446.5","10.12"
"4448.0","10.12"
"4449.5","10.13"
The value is -3.6 Angstrom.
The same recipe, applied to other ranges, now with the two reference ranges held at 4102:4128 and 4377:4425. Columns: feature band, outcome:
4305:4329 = 2.8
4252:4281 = 1.9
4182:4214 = 0.2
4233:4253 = 0.6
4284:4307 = 4.3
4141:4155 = 0.0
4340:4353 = 0.6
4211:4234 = 1.0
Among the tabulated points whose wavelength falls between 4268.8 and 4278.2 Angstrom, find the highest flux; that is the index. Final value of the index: 8.988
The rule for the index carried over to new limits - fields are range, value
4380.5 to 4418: 10.07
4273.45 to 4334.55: 10.31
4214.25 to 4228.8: 9.552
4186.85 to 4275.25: 10.04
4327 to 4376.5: 10.26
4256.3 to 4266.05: 9.494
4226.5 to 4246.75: 9.703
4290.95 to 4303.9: 8.589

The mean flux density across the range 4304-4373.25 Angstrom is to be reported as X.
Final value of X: 9.1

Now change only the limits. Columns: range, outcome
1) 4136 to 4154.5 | 9.62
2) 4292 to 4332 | 8.23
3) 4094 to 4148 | 9.39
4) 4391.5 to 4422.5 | 9.63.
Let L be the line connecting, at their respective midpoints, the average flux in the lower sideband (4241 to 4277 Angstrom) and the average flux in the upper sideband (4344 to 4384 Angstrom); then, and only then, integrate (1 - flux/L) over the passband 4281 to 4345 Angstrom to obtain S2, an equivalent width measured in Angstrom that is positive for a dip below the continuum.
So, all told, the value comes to 6.5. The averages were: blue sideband 8.97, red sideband 9.7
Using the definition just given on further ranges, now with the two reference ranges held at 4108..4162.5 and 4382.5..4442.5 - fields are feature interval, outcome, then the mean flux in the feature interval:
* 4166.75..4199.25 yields 0.9 Angstrom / 9.44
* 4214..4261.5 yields 3.0 Angstrom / 9.09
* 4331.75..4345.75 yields 1.3 Angstrom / 8.81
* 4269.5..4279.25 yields 1.2 Angstrom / 8.49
